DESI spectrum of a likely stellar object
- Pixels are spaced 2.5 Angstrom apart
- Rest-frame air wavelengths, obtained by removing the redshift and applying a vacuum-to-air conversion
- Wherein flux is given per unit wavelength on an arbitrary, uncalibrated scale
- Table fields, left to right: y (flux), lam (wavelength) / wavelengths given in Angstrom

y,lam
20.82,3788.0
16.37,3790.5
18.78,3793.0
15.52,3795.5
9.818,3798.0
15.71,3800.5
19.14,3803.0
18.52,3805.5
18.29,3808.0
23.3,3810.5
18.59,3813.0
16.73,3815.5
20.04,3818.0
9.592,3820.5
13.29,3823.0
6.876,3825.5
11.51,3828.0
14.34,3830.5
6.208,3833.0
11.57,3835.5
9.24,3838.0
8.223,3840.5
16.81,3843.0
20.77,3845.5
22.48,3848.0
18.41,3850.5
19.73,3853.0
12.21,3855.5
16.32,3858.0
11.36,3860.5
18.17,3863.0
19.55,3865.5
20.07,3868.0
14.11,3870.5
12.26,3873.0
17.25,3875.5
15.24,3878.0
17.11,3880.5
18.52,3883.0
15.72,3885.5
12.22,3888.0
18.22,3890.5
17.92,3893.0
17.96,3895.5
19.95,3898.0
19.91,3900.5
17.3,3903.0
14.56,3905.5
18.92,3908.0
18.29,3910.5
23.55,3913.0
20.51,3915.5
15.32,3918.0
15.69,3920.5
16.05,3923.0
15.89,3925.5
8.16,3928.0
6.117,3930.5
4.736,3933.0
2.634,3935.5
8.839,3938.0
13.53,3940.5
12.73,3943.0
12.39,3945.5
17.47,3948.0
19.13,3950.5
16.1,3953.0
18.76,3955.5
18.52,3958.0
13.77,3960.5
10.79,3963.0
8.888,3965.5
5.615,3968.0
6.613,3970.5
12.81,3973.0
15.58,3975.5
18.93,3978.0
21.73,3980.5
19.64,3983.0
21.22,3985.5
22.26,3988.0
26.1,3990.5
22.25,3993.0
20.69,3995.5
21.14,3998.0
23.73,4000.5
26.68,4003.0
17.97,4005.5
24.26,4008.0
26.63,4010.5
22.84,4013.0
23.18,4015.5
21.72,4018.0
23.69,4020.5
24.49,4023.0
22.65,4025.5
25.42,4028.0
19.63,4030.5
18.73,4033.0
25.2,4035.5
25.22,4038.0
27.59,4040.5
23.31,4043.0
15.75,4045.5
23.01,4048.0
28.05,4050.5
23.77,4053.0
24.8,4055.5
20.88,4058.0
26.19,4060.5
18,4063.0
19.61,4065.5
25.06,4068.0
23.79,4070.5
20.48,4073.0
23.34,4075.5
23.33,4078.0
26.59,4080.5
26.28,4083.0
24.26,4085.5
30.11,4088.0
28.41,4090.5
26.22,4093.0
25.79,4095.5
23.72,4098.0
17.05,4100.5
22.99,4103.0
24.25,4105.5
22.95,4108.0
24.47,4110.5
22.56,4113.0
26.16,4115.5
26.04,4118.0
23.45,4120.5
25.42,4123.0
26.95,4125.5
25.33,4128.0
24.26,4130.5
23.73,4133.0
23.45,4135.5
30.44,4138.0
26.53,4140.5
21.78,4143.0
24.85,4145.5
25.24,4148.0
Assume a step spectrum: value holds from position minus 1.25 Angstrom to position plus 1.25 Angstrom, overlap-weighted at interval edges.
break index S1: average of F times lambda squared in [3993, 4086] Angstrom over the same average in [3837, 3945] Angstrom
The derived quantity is 1.62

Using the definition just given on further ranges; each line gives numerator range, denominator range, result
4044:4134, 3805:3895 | 1.74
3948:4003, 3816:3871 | 1.29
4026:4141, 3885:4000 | 1.63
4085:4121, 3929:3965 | 2.13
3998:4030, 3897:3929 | 1.43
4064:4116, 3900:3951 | 1.84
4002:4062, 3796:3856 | 1.72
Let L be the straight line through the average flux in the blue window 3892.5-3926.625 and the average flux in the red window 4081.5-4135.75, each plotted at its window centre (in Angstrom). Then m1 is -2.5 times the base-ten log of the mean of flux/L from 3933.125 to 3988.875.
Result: 0.363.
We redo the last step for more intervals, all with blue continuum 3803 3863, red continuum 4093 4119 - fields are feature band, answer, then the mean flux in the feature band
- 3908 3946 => 0.337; 13.2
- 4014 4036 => -0.075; 22.7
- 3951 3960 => 0.083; 17.6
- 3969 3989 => 0.154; 17.1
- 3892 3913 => -0.068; 18.4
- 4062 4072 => 0.040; 21.7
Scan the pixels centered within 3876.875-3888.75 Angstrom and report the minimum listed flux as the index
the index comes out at 12.22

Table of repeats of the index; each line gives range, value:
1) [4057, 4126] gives 17.05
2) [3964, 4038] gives 5.615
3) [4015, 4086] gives 15.75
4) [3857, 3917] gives 11.36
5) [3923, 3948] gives 2.634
